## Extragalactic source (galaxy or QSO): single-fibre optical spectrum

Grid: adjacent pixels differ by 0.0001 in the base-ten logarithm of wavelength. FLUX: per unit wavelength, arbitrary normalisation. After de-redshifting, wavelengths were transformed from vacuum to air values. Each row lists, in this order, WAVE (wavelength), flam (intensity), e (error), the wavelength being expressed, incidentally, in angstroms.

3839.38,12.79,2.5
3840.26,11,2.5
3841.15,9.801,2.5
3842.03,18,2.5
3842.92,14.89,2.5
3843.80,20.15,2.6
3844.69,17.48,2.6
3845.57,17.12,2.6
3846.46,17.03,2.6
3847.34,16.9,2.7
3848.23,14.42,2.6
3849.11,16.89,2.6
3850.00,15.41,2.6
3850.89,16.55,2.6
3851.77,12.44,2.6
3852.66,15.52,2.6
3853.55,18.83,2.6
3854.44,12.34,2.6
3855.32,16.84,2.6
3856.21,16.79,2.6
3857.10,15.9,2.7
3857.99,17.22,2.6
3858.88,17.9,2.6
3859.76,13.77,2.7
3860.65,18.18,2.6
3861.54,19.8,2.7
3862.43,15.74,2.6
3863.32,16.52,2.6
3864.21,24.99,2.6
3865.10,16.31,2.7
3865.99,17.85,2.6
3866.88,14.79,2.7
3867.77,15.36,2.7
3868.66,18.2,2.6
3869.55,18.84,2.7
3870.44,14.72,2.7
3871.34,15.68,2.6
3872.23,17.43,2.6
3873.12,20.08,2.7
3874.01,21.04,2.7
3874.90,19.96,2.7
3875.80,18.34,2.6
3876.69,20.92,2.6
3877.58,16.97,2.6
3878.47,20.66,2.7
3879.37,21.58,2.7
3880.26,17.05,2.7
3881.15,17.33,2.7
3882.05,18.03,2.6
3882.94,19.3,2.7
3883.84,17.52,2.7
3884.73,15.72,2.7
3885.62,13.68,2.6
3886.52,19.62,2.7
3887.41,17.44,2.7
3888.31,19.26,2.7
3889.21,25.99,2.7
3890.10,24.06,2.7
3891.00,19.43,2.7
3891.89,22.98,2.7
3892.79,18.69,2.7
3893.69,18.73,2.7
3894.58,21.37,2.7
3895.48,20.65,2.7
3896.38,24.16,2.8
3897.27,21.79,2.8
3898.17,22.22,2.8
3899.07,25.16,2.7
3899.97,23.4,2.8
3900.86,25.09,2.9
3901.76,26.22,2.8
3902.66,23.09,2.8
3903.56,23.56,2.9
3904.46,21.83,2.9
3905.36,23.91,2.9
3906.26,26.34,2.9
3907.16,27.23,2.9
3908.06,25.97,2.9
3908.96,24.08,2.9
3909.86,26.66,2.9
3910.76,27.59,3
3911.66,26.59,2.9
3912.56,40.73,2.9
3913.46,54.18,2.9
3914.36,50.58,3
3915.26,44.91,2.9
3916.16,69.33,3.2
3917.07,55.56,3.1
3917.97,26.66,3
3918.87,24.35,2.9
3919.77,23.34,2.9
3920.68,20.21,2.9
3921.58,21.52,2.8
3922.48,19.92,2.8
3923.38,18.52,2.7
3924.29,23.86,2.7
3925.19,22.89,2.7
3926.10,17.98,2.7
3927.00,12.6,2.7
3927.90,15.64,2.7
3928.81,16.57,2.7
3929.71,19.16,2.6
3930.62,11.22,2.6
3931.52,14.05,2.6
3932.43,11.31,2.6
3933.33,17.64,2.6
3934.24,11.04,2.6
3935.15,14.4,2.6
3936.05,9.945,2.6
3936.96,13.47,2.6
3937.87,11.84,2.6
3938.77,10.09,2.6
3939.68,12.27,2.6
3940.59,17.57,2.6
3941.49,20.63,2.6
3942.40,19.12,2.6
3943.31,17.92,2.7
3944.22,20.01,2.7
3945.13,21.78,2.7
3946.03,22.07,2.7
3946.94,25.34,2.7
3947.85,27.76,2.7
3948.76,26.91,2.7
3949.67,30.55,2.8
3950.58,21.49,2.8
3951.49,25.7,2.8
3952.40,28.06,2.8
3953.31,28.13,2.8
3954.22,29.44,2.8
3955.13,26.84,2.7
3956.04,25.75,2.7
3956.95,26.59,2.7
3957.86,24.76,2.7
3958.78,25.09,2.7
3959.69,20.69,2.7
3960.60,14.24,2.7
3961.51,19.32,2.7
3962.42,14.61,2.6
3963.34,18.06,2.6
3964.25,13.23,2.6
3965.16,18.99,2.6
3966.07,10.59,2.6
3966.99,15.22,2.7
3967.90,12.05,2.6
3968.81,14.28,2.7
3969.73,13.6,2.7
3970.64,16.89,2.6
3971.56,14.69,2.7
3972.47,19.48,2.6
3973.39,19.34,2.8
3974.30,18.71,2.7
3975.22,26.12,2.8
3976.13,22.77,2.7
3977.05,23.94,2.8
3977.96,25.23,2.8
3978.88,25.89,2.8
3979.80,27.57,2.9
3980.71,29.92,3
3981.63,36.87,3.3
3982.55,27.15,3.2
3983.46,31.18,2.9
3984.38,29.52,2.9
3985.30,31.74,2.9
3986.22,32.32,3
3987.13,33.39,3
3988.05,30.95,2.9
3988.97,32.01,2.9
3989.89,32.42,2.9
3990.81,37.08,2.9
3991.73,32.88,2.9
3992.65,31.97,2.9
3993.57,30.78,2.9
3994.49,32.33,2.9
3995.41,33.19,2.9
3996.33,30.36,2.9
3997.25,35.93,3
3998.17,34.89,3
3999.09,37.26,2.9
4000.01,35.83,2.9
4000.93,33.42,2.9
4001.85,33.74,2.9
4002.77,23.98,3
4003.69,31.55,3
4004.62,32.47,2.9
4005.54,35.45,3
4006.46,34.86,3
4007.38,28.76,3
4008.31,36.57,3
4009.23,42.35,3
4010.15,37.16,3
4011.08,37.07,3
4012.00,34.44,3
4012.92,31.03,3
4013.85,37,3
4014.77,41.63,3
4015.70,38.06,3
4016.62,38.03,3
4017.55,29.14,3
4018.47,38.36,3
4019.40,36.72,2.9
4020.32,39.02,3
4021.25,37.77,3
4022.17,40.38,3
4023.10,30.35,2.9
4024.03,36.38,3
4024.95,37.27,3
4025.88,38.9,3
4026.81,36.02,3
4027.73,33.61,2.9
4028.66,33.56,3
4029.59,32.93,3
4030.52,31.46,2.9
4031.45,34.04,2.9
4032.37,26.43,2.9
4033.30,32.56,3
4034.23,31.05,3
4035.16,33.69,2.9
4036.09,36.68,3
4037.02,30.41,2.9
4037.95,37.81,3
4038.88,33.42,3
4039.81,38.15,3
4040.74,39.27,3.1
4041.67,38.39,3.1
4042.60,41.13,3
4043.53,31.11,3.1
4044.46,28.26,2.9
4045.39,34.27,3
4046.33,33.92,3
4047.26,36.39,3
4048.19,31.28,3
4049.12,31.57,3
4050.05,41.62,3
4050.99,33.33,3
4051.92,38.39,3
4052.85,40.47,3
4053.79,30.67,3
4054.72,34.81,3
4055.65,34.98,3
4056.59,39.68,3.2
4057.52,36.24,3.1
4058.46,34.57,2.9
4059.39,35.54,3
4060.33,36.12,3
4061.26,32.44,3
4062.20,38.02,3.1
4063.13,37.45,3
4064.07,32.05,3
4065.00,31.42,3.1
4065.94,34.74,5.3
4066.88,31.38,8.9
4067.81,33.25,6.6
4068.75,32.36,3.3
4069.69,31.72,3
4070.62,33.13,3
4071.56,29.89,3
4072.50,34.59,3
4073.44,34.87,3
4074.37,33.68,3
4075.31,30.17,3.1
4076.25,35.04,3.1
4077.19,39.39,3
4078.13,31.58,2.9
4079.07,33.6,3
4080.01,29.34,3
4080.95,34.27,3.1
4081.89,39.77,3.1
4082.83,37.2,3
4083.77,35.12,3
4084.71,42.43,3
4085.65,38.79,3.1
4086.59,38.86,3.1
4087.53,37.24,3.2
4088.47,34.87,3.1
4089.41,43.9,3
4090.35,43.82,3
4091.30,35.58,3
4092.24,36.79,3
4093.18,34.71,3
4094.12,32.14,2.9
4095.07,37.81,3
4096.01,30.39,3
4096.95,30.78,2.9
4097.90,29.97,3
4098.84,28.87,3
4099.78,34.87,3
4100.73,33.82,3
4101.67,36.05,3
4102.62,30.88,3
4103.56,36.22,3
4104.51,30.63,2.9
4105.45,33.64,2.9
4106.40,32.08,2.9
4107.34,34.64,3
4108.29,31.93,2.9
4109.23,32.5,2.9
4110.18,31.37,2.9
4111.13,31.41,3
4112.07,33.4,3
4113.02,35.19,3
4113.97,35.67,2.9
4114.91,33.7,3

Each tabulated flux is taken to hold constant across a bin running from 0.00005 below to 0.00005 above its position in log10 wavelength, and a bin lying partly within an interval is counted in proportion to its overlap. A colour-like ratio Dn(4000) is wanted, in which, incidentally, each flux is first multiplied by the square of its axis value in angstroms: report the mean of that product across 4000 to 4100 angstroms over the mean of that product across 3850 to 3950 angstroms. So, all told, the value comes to 1.77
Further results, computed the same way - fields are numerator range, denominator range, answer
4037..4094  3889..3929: 1.43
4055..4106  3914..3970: 1.73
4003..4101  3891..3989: 1.58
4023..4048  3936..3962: 1.66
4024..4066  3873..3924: 1.50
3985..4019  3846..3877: 2.14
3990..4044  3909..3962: 1.52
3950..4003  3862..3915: 1.22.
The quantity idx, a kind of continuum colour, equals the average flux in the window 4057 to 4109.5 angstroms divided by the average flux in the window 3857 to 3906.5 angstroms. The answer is 1.8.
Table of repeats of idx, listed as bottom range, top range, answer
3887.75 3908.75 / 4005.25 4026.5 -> 1.58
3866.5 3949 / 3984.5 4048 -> 1.57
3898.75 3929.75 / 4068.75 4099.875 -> 1.25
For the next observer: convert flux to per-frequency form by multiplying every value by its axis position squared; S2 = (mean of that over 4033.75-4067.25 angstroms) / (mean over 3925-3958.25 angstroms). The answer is 1.9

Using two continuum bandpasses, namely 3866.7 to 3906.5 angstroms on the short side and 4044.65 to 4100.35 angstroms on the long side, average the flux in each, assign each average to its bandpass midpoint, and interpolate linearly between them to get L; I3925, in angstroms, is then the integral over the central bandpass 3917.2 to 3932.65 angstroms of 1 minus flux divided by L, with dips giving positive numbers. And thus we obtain 2.3 angstroms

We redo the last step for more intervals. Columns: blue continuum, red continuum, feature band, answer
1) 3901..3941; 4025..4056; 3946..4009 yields 5.5 angstroms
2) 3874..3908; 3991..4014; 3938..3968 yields 7.7 angstroms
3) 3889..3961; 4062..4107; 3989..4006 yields -2.6 angstroms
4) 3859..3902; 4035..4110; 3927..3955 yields 6.2 angstroms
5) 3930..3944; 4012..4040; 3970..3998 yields -3.2 angstroms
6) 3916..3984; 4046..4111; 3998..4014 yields -4.2 angstroms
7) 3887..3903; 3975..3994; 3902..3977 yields 9.2 angstroms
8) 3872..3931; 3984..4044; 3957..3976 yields 7.7 angstroms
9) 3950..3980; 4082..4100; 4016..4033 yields -4.3 angstroms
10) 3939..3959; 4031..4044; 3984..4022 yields -5.0 angstroms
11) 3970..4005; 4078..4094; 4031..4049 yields -0.4 angstroms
